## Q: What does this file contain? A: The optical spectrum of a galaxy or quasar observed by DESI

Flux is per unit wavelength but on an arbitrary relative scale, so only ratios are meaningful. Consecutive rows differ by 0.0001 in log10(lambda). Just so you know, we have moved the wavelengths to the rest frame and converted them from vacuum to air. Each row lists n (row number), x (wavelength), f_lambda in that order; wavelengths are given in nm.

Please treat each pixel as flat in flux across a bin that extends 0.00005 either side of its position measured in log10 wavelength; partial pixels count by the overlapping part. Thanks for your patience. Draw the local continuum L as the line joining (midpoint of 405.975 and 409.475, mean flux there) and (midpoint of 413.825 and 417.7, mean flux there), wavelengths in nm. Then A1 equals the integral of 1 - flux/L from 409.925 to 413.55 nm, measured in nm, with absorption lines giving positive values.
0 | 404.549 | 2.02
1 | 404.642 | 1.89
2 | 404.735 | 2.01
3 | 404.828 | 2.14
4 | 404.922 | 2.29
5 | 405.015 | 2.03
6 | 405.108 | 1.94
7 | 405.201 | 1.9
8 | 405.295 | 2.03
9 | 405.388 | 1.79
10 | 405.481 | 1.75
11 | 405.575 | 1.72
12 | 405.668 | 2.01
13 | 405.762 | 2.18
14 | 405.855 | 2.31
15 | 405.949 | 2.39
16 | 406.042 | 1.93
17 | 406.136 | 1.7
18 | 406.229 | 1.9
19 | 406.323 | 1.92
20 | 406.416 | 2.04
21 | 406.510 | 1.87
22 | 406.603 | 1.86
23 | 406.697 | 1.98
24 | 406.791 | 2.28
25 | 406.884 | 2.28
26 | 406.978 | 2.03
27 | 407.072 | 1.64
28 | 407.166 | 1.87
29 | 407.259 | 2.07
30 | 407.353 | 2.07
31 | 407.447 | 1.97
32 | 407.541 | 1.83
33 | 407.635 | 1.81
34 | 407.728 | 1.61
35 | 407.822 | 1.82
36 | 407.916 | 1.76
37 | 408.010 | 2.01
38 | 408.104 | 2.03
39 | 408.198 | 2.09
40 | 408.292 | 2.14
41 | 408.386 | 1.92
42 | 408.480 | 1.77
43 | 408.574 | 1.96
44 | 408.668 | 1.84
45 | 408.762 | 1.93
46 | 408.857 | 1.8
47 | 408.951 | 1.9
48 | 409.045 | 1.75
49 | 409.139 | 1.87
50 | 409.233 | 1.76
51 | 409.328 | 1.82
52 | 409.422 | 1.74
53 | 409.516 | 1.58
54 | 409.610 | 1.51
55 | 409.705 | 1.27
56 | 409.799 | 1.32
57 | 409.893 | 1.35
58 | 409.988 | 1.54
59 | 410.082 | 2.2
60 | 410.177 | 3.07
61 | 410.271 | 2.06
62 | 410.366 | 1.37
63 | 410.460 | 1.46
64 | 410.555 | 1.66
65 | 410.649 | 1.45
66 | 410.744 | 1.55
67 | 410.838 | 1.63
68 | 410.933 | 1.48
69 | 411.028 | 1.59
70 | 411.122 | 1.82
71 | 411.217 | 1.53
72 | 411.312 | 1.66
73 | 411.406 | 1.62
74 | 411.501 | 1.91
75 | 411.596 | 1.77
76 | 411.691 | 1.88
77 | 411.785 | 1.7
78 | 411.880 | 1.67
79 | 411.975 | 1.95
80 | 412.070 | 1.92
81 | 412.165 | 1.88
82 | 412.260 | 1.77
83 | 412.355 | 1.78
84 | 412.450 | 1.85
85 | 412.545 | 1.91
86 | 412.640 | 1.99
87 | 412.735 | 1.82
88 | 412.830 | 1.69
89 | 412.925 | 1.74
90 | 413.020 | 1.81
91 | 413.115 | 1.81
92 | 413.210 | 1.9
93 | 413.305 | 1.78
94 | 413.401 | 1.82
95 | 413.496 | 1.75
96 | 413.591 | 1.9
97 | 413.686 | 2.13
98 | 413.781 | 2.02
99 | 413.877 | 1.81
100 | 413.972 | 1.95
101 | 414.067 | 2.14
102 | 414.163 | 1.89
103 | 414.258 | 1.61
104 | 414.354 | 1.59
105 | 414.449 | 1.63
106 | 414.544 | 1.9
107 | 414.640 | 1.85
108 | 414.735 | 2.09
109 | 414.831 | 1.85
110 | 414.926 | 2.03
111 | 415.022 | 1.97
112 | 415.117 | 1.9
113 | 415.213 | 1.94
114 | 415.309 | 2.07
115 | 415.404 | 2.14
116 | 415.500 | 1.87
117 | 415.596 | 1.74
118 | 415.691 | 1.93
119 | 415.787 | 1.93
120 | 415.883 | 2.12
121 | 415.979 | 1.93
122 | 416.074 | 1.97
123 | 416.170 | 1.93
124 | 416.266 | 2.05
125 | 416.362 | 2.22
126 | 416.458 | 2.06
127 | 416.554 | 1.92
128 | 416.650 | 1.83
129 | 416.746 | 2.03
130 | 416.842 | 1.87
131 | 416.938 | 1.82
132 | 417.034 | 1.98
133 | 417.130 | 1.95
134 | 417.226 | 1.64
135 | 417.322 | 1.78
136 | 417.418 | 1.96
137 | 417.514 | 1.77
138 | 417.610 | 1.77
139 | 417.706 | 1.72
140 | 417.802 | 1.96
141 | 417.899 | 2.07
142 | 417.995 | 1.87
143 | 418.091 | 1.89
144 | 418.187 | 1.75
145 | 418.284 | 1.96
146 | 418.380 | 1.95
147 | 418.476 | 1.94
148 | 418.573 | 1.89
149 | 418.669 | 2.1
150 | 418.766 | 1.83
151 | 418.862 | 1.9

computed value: 0.24 nm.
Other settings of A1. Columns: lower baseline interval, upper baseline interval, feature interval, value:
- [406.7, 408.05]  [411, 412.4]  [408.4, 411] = 0.163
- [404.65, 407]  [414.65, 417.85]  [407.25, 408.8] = 0.060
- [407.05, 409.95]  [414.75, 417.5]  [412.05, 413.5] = 0.041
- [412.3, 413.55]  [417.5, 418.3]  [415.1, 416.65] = -0.113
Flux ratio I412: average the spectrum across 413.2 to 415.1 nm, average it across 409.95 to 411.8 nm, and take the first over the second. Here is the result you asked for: 1.1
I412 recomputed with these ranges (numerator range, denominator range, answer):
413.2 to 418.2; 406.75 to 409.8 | 1.03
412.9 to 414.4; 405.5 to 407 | 0.92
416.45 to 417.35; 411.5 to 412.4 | 1.04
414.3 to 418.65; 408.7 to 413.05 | 1.10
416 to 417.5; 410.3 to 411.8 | 1.18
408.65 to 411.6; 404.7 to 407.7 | 0.86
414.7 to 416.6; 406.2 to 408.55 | 1.02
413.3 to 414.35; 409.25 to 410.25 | 1.08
